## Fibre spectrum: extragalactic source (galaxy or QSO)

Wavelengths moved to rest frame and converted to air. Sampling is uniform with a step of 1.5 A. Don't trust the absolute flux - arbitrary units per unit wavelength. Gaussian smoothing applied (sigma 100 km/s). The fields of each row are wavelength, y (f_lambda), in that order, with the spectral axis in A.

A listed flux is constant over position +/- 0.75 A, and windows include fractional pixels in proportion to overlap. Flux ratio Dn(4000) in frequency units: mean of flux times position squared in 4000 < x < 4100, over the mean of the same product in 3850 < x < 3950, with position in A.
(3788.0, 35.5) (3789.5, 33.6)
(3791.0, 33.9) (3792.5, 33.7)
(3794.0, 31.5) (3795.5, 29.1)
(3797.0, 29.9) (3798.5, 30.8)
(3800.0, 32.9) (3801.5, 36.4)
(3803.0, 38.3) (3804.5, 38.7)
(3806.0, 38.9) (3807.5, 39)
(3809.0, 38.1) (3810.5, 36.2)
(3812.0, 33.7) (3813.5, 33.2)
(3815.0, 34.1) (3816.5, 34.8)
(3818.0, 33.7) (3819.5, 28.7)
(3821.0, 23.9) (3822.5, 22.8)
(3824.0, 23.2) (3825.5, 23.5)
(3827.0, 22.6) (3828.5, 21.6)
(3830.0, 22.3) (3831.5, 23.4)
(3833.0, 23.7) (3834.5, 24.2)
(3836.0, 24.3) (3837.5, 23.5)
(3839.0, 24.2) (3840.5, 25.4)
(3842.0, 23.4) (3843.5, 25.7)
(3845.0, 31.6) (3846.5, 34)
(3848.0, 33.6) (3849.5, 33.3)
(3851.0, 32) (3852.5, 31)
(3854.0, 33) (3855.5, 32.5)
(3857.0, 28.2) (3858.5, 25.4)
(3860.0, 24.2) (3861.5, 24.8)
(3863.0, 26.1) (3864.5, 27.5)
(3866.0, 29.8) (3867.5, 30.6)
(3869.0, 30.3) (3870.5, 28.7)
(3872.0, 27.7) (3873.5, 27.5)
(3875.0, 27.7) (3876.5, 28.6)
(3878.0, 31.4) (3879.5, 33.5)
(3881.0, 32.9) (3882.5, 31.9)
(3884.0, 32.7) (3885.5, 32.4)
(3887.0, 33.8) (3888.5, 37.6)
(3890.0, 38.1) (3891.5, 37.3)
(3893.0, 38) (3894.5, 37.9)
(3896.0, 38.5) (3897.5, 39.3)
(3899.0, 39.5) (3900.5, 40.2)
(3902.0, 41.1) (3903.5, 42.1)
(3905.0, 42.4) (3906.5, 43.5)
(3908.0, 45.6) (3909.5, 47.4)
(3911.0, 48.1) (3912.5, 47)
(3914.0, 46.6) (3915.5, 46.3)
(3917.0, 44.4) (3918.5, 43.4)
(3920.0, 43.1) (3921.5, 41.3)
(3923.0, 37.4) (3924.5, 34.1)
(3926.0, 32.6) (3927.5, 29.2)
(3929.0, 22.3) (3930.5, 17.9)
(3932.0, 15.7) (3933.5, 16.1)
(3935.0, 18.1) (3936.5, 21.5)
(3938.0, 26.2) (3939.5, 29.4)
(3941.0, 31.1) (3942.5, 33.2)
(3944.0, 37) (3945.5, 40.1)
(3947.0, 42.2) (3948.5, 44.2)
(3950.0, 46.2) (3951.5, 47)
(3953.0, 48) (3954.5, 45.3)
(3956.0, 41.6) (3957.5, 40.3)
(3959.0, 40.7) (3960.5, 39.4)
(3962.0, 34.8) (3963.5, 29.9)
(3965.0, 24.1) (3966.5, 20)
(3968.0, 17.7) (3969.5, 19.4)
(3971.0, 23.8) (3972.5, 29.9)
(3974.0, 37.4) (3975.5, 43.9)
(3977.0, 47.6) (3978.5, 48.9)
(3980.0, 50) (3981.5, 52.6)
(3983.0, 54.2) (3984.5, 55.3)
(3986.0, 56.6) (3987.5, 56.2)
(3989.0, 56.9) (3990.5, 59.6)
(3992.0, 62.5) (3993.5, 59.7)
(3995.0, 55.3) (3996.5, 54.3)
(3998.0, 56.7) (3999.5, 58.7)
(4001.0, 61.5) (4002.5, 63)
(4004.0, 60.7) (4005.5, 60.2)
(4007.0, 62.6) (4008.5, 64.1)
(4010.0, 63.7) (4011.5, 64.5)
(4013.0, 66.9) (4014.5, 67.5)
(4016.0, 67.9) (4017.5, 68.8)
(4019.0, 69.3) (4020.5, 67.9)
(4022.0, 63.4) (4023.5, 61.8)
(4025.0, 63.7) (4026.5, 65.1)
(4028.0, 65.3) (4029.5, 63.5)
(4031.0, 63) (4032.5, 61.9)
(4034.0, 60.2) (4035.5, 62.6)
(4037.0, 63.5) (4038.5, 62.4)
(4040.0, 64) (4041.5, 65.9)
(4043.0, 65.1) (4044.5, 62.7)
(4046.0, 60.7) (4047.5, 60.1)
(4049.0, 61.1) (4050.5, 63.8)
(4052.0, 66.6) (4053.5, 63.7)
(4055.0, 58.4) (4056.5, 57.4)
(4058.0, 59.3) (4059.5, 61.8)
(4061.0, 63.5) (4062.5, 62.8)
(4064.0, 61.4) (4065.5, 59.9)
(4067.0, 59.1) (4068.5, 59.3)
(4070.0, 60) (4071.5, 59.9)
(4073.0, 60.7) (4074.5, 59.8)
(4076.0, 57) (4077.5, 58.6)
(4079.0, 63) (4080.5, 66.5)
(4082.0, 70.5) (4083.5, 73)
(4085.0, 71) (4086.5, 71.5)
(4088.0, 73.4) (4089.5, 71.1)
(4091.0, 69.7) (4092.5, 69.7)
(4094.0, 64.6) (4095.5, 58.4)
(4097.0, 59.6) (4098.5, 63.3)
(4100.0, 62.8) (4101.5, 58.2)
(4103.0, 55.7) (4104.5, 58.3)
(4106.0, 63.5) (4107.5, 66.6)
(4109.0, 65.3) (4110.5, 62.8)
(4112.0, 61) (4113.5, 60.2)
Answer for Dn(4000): 2.02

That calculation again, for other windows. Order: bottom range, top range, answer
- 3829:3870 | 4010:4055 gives 2.54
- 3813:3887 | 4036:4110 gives 2.50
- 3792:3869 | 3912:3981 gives 1.26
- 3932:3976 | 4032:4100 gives 2.03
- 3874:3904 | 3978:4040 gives 1.82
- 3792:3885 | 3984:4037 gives 2.29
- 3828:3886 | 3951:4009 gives 1.77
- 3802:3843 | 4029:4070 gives 2.41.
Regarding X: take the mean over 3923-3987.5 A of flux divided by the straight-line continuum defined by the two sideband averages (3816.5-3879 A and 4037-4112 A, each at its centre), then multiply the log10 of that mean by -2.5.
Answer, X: 0.246 mag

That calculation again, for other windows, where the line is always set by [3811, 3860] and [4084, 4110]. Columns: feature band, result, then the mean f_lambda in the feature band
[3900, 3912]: -0.16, 43.9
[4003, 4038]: -0.19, 64.2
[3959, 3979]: 0.41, 32.2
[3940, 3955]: 0.07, 41.2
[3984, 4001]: -0.15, 57.6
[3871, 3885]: 0.12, 30.4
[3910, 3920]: -0.17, 45.8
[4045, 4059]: -0.05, 61.3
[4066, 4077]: 0.03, 59.4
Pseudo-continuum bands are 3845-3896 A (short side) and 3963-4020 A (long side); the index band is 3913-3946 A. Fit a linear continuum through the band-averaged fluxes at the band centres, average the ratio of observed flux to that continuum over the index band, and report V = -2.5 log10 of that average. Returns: 0.27 mag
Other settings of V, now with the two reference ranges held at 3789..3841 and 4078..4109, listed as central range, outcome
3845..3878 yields 0.21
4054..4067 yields 0.01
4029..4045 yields -0.09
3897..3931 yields 0.06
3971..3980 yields 0.23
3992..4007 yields -0.11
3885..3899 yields 0.07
